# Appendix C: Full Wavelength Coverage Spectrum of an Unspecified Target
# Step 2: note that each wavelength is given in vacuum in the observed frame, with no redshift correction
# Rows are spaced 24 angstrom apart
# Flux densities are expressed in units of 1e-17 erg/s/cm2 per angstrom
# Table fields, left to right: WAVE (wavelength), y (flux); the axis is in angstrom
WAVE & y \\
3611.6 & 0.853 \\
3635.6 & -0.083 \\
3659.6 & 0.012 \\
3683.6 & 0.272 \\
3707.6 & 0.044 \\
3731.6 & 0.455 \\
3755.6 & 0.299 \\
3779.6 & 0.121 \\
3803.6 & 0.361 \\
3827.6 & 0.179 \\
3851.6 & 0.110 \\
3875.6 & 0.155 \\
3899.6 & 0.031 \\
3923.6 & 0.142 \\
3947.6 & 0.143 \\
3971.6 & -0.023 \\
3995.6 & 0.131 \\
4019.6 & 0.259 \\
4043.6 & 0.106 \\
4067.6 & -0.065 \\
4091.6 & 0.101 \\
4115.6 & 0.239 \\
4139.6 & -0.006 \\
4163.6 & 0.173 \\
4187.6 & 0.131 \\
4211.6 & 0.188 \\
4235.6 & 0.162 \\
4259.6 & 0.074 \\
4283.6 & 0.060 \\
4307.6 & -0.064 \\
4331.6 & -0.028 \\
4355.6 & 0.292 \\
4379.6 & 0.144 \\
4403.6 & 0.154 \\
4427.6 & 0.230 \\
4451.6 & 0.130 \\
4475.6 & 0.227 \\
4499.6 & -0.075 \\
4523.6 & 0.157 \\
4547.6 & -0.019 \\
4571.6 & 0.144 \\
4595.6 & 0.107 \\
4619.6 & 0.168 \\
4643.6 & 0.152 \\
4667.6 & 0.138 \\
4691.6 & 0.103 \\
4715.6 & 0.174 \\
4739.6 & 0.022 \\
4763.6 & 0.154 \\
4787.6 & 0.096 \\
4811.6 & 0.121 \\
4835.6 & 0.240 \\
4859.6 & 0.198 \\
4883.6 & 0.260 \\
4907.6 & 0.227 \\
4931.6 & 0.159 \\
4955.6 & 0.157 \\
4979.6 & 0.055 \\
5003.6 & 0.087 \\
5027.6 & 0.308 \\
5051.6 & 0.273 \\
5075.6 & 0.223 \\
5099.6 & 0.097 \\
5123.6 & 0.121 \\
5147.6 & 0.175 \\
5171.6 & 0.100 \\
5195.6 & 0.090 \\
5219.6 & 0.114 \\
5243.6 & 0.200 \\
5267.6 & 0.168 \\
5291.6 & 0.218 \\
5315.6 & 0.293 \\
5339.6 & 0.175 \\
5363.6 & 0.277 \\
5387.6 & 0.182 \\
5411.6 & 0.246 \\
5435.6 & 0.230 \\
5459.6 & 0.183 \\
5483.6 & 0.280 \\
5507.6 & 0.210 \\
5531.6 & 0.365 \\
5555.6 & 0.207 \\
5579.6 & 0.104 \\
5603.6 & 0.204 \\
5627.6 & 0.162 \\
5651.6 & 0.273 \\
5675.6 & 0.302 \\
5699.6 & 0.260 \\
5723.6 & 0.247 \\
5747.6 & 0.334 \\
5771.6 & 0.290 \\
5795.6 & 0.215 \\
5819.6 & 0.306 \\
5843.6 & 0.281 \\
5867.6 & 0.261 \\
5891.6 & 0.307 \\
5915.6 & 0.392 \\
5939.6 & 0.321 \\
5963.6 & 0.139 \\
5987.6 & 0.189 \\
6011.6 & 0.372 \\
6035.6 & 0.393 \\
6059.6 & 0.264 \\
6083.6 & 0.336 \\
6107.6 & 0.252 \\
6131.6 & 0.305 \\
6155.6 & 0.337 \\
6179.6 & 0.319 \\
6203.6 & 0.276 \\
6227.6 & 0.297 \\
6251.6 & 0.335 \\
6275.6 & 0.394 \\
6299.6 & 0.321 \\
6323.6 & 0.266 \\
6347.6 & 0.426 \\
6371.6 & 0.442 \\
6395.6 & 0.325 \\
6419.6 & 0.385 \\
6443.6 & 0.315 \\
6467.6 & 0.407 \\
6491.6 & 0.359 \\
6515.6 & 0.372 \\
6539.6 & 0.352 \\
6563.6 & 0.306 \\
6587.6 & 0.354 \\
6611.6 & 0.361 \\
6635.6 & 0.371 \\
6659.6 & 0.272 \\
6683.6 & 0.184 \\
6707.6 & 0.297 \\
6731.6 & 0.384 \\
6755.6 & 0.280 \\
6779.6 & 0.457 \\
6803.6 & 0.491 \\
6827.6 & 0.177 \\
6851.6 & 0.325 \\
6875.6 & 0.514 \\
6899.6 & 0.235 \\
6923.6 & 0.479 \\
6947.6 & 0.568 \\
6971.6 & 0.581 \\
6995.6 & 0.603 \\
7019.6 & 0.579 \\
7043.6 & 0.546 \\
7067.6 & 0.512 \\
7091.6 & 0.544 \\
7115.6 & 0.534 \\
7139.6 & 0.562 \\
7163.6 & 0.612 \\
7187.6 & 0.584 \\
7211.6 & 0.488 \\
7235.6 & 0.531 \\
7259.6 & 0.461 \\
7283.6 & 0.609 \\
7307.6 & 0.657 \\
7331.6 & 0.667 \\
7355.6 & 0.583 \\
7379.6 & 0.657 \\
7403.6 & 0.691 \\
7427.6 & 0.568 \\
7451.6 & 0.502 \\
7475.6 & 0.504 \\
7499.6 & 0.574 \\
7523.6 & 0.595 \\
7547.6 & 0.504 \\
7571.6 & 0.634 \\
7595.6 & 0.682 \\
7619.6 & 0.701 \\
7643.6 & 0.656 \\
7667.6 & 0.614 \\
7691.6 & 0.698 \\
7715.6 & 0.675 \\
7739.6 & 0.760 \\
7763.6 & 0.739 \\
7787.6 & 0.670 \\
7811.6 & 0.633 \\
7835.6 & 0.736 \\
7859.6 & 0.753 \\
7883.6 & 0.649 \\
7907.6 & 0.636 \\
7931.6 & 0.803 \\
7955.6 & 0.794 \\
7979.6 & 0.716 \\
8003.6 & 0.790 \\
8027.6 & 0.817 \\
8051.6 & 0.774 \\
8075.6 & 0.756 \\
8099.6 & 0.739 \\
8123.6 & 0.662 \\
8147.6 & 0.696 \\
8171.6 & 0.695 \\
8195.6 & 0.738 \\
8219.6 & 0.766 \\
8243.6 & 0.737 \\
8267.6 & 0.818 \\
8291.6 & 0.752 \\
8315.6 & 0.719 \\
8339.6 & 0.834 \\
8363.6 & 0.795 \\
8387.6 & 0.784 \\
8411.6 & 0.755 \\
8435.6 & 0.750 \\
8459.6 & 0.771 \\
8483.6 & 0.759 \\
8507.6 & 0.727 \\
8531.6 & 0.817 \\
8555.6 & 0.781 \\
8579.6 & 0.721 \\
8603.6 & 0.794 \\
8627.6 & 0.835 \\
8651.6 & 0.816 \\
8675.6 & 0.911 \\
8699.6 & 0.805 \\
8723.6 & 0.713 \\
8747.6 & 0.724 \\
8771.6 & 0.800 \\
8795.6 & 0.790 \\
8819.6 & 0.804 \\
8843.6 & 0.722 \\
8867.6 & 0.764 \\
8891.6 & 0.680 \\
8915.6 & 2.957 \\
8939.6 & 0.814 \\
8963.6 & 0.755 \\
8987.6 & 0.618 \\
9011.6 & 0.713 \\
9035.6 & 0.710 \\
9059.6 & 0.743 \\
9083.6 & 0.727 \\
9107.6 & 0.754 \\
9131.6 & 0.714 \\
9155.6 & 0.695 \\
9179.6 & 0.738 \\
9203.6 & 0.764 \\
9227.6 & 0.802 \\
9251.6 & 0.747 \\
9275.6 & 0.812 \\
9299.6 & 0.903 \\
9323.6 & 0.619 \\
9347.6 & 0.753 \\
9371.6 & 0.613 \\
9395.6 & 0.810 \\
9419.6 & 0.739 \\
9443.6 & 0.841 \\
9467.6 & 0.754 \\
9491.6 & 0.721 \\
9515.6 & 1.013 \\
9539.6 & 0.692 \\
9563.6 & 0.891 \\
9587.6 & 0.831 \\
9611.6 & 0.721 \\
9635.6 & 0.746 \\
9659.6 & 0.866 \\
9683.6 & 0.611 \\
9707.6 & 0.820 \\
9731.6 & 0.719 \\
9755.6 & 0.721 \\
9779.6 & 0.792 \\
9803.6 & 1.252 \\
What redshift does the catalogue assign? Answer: 0.738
